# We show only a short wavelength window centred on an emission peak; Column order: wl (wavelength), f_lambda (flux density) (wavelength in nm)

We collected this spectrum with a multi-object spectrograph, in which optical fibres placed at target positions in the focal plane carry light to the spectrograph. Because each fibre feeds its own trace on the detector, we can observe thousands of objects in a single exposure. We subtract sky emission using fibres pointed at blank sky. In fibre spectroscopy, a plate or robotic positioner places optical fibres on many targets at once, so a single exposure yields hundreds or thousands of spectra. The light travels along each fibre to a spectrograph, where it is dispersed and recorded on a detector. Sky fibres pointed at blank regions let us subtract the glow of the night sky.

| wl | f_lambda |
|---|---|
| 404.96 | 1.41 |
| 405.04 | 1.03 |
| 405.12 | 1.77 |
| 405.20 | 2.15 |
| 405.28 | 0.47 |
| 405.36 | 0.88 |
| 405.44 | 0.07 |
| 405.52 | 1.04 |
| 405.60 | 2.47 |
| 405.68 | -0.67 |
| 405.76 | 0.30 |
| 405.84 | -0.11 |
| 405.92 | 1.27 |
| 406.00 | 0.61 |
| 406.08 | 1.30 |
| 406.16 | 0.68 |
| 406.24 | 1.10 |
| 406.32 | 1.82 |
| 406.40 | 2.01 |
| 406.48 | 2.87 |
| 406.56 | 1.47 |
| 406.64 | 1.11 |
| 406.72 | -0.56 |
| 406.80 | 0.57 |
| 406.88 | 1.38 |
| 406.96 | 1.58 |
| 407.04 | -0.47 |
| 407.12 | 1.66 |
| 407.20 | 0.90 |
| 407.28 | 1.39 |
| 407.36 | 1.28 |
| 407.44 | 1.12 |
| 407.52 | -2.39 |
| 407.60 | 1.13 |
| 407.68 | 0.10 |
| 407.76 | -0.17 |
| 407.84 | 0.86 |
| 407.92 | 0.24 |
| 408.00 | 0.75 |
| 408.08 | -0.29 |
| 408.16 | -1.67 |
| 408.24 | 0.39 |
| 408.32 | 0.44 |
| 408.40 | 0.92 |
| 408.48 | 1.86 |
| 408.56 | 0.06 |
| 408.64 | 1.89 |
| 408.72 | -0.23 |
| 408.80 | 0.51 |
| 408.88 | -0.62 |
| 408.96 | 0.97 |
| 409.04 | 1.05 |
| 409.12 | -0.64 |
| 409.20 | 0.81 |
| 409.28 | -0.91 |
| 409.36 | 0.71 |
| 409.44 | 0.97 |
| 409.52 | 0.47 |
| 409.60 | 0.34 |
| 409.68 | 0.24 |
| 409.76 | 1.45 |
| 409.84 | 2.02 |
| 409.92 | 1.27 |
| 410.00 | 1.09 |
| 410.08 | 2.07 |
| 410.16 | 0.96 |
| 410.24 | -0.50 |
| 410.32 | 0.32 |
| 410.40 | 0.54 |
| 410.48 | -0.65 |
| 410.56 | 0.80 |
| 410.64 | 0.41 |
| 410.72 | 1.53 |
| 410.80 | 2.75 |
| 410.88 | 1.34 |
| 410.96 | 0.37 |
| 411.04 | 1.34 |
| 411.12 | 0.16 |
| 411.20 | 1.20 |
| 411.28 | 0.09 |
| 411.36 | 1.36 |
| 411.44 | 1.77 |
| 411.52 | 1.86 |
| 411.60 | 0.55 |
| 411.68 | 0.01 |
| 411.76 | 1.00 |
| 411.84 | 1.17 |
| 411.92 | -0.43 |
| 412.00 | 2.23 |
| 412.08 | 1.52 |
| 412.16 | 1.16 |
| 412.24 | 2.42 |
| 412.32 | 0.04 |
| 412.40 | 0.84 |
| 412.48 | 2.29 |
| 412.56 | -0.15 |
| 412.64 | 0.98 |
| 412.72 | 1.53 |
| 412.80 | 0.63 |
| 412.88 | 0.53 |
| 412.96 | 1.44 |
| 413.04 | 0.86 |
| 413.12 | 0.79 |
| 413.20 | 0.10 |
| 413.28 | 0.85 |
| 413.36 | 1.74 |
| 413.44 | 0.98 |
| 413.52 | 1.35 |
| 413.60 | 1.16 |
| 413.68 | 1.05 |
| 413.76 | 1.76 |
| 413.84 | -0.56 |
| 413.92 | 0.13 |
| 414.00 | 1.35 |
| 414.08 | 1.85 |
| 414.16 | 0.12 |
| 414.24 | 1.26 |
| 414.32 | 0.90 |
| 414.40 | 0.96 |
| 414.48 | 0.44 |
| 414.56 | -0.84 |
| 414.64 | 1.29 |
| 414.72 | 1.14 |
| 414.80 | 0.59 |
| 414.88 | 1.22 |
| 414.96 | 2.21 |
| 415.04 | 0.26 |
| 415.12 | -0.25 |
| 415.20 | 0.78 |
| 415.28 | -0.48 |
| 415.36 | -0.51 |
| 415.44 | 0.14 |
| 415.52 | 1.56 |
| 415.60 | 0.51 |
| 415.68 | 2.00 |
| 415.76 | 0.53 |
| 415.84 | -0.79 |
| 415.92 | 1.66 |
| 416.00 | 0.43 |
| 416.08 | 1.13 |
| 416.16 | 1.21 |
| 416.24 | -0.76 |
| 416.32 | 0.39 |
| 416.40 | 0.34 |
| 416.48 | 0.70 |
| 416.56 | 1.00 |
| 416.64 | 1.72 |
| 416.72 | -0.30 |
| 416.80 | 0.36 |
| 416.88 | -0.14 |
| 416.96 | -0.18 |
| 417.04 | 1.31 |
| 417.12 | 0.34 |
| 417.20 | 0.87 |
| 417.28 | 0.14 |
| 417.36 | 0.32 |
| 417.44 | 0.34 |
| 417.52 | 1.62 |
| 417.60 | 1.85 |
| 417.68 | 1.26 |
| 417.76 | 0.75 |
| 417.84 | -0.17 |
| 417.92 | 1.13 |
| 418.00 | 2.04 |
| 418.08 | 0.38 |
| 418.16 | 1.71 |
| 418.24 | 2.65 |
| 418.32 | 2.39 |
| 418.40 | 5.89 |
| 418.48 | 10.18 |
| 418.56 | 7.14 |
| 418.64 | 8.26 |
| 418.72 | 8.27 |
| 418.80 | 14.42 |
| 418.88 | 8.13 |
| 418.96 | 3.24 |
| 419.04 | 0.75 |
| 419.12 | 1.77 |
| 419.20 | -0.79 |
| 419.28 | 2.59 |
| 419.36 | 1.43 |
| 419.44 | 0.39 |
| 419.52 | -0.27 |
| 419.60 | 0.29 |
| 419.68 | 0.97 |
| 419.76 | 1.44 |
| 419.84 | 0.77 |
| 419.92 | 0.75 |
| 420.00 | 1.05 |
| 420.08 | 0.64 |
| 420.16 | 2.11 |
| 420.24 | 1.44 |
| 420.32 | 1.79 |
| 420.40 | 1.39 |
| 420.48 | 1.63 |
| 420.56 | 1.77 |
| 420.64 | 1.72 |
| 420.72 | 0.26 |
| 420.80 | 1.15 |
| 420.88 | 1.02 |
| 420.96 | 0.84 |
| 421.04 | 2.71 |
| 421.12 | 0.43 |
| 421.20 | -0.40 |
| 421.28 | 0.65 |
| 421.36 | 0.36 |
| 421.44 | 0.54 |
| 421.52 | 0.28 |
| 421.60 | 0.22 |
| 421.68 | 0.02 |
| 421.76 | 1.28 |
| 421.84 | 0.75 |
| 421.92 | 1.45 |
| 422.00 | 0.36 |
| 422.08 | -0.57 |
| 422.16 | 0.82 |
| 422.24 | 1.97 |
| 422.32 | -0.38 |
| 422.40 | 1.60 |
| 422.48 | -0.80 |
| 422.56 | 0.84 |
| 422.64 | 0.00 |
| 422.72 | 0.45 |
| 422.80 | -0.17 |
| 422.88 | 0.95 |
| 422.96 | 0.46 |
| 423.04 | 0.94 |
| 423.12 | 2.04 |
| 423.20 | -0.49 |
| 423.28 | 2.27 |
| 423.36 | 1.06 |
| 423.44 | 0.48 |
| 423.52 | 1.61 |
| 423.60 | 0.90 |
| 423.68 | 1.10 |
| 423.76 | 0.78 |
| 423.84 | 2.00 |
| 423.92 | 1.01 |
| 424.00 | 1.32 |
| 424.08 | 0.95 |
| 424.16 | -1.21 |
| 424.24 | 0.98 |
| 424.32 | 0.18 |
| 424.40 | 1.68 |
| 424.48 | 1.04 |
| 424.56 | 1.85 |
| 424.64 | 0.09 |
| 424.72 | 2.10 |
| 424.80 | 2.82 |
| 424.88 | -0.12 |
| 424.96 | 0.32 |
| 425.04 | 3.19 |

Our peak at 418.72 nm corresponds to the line [O II] 3727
